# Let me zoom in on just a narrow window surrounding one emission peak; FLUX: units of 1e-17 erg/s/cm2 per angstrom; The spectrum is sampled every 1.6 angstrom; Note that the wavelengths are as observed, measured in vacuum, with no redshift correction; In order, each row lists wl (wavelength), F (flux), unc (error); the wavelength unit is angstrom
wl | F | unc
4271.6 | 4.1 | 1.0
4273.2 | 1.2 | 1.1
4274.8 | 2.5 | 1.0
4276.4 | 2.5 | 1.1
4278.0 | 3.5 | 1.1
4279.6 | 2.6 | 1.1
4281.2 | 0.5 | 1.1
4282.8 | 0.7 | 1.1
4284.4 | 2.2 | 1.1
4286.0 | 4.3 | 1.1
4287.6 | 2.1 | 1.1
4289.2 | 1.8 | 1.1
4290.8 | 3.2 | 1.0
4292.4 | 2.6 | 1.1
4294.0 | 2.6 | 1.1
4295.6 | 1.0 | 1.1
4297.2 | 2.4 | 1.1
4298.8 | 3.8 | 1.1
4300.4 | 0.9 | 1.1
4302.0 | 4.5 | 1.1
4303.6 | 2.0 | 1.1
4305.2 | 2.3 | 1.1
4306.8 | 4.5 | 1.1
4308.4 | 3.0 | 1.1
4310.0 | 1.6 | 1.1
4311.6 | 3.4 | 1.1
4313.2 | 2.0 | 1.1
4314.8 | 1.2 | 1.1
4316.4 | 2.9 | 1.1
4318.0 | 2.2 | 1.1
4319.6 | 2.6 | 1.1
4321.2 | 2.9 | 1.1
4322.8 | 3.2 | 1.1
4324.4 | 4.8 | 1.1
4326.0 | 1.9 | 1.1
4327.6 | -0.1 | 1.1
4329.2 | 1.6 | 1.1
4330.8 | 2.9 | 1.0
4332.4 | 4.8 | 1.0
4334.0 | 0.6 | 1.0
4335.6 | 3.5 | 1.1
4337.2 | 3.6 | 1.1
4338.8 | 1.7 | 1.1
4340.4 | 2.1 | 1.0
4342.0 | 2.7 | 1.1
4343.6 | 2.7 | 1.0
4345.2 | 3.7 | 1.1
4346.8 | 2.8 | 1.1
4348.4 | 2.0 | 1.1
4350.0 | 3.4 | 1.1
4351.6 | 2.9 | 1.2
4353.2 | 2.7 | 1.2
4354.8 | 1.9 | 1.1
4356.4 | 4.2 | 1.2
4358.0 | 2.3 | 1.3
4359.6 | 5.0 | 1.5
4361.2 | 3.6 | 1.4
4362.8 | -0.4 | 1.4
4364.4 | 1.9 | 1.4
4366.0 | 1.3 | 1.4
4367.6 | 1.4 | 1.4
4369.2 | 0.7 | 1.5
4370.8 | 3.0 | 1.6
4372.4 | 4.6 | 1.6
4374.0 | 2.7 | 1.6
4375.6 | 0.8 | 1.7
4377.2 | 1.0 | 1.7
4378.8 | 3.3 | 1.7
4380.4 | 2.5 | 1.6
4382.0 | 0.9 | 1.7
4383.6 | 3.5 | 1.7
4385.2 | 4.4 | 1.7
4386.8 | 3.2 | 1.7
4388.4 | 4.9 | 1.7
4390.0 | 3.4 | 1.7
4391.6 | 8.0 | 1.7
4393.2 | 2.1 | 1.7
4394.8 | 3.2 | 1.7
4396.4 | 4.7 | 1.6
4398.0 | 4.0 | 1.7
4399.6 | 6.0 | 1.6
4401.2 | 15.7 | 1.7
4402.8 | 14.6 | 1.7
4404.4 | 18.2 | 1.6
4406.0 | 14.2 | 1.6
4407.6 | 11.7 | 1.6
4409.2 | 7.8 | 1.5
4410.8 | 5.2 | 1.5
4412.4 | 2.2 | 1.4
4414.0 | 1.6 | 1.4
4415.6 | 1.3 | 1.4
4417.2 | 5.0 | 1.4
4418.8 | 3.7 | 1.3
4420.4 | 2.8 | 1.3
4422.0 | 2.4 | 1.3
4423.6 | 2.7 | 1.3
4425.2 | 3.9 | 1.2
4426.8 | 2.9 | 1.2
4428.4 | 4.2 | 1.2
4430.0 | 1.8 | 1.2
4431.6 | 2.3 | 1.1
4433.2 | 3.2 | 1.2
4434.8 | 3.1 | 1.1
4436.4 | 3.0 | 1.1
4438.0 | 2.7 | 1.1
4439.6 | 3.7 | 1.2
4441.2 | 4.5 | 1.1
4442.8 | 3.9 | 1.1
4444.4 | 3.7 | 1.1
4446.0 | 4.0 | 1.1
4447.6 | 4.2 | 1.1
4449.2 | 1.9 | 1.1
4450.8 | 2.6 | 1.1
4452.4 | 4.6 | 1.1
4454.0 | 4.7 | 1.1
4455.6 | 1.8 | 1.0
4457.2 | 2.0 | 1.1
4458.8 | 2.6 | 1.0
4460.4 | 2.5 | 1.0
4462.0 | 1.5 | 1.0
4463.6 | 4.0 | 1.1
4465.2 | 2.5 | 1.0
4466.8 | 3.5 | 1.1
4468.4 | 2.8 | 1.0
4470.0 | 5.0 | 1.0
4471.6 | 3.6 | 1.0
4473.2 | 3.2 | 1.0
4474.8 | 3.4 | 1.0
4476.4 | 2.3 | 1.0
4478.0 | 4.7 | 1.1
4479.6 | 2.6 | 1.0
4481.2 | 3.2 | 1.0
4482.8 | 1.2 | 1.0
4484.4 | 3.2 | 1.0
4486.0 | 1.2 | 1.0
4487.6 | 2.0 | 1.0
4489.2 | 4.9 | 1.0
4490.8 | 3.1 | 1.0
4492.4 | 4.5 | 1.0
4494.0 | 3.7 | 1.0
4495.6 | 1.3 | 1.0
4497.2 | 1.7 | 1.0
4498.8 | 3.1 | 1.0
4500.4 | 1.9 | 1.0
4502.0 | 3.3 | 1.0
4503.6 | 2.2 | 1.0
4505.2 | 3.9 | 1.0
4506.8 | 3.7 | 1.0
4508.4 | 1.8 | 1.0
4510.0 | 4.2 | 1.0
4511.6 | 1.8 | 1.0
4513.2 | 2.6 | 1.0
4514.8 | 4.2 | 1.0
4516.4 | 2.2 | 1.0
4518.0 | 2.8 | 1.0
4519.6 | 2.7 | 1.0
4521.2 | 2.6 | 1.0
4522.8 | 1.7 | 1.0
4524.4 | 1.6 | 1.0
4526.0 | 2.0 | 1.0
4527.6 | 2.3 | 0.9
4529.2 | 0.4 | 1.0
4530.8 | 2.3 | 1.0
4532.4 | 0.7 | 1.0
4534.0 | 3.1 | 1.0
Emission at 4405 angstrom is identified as [O II] 3727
